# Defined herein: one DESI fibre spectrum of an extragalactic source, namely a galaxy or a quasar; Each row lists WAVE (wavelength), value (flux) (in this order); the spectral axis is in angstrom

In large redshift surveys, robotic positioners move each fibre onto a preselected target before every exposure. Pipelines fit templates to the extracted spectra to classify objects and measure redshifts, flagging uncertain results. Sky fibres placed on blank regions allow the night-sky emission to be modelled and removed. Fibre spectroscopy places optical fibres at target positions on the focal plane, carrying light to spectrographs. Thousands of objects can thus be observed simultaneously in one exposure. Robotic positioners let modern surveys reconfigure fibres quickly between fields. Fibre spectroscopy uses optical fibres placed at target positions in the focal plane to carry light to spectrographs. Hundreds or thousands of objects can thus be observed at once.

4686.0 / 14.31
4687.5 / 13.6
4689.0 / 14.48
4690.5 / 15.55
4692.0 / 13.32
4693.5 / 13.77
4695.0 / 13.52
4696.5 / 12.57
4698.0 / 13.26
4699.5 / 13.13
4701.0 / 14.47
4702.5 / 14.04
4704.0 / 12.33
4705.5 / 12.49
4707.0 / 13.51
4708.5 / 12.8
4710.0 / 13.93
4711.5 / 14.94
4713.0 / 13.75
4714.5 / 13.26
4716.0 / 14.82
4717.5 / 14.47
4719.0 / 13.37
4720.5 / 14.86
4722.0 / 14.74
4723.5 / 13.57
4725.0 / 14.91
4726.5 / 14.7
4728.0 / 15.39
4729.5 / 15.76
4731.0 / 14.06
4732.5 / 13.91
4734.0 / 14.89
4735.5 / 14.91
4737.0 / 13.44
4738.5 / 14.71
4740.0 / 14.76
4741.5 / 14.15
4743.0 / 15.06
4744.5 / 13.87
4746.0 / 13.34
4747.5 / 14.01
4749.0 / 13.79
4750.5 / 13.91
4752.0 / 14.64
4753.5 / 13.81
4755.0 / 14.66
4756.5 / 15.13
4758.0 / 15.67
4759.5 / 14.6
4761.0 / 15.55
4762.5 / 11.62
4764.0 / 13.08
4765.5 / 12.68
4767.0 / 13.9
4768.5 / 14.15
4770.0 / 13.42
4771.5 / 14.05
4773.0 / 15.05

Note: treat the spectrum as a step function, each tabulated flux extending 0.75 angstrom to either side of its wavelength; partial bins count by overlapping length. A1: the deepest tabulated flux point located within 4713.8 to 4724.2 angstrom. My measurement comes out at 13.26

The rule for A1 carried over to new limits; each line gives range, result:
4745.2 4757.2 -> 13.34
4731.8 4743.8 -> 13.44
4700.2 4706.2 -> 12.33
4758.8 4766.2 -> 11.62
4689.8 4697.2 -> 12.57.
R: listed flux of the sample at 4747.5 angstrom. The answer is 14.01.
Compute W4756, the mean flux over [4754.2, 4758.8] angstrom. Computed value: 15.1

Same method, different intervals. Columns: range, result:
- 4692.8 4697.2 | 13.3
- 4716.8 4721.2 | 14.2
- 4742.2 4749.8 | 14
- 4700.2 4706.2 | 13.3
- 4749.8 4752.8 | 14.3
